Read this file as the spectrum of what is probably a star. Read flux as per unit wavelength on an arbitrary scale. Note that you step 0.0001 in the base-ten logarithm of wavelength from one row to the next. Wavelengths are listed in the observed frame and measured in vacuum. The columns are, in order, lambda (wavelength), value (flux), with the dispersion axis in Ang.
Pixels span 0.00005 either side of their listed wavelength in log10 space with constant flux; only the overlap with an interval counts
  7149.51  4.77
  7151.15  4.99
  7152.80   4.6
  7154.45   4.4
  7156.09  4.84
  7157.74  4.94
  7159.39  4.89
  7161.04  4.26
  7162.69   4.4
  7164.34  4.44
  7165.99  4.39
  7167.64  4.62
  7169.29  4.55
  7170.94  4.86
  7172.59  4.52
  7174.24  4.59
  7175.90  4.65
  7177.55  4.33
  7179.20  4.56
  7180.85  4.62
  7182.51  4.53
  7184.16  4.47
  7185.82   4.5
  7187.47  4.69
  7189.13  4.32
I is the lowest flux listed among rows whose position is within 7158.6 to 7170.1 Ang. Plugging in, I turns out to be 4.26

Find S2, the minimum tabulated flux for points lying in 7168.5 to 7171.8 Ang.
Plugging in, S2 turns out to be 4.55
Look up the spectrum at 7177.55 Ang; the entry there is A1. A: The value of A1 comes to 4.33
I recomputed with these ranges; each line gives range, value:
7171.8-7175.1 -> 4.52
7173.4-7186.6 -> 4.33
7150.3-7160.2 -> 4.4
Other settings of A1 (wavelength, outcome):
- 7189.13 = 4.32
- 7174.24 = 4.59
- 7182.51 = 4.53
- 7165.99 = 4.39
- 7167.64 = 4.62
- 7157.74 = 4.94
